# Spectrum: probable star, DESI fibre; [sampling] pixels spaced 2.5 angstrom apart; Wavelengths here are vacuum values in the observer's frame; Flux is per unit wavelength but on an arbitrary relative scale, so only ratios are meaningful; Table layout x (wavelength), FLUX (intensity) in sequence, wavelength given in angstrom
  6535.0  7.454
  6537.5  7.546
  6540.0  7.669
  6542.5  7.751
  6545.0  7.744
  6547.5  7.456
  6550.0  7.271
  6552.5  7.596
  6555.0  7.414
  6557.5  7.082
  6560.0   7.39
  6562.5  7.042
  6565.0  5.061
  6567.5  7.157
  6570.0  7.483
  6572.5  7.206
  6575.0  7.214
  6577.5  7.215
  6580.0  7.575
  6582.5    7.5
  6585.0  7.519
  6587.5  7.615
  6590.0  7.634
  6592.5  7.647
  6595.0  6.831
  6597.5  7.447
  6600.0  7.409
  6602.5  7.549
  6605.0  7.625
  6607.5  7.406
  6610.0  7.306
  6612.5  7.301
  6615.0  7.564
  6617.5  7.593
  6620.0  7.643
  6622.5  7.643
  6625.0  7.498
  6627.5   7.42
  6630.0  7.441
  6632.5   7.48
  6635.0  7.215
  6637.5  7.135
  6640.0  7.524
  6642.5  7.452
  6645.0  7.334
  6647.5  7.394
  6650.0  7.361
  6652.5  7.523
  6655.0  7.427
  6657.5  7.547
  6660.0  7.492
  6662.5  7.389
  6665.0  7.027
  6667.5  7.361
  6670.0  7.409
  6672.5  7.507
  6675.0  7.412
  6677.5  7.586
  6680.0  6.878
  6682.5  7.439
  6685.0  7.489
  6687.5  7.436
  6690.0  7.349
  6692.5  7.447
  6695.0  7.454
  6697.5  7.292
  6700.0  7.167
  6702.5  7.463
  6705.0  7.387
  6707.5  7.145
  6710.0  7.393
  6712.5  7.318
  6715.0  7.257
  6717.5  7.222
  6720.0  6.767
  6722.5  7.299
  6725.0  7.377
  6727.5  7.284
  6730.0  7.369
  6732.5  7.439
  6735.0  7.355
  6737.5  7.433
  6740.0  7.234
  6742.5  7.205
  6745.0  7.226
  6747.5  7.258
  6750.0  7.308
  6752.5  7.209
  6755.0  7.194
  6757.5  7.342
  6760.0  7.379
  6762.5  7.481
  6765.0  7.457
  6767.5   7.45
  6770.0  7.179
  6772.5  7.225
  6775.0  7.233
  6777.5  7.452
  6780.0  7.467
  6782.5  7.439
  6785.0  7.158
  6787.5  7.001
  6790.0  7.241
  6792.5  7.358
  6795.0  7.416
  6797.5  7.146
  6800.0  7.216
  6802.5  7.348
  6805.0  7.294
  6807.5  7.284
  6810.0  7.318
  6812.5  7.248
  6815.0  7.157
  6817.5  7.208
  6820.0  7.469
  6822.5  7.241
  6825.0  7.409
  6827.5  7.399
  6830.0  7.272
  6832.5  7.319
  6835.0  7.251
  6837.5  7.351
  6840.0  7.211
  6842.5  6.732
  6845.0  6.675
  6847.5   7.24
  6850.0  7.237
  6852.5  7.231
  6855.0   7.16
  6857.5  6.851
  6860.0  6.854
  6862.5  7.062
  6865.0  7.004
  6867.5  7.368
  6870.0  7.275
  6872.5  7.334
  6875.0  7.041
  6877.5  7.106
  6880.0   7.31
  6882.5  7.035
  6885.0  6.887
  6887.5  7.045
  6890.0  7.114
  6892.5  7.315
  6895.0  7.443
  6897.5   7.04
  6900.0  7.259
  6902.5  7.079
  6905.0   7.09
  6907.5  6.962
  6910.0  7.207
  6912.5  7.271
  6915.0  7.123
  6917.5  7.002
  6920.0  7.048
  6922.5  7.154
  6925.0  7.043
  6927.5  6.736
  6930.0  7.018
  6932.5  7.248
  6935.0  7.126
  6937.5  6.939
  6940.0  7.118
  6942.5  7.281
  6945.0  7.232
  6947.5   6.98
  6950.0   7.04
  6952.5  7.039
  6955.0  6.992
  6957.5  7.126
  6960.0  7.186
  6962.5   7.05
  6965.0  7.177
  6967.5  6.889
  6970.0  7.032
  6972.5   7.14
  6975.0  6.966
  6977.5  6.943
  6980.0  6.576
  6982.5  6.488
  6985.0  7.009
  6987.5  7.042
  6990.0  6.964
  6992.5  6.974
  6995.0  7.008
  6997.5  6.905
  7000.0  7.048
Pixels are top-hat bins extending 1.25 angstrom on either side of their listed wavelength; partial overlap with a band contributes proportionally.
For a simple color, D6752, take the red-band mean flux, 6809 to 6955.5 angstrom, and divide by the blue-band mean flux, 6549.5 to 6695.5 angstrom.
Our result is 0.97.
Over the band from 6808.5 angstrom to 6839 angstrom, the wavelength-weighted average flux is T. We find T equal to 7.3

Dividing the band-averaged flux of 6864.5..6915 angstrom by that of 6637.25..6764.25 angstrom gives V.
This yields 0.98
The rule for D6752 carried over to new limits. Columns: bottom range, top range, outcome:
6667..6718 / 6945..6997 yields 0.95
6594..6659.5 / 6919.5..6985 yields 0.95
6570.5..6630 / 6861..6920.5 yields 0.96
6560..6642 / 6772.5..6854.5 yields 0.99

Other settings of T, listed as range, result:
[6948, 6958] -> 7.04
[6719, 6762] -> 7.28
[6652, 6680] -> 7.4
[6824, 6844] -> 7.23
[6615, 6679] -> 7.43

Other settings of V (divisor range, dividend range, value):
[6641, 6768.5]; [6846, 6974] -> 0.97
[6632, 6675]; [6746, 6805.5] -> 0.99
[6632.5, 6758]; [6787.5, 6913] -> 0.98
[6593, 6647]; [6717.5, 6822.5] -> 0.98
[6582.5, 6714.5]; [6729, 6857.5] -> 0.98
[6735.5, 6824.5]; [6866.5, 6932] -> 0.98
